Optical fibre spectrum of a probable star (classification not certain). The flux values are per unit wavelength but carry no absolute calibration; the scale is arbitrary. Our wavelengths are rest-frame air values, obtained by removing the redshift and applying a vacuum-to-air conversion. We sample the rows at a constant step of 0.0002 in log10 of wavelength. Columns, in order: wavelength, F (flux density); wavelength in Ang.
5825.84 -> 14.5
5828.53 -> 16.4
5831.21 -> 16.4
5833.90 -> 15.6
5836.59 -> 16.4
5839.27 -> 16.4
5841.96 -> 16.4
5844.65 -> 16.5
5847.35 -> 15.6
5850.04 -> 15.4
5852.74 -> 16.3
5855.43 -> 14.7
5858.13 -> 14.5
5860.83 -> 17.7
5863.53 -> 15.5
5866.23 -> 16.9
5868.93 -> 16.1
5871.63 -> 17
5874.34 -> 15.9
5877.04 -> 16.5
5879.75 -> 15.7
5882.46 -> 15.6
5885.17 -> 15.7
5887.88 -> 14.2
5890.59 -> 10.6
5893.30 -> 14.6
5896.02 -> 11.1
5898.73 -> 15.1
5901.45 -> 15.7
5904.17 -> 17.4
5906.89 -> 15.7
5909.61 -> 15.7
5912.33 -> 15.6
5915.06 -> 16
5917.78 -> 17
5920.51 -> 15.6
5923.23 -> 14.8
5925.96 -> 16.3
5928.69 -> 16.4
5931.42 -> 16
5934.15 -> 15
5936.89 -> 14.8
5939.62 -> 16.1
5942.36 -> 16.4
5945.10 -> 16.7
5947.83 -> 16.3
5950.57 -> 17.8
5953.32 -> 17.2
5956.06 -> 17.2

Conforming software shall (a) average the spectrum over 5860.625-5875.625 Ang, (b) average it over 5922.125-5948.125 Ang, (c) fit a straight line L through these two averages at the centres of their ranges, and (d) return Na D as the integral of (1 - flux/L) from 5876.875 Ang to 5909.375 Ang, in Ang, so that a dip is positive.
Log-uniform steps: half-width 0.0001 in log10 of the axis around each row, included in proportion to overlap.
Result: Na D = 2.86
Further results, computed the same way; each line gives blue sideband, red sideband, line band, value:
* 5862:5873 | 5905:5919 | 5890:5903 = 2.0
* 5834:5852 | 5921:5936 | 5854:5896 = 1.7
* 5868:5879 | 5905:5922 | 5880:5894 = 1.7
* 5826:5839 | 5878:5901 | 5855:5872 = -1.2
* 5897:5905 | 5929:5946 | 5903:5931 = -0.4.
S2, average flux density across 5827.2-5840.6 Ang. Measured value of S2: 16.2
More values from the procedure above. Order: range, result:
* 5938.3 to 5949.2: 16.4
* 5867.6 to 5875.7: 16.3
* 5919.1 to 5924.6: 15.2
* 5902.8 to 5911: 16.3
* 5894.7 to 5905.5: 14.8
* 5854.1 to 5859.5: 14.6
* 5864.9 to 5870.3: 16.5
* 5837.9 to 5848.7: 16.2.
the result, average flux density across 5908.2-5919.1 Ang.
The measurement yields 16.1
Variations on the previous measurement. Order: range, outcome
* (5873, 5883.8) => 15.9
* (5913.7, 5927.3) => 15.9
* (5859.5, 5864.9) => 16.6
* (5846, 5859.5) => 15.3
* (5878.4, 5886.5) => 15.7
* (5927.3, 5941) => 15.7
